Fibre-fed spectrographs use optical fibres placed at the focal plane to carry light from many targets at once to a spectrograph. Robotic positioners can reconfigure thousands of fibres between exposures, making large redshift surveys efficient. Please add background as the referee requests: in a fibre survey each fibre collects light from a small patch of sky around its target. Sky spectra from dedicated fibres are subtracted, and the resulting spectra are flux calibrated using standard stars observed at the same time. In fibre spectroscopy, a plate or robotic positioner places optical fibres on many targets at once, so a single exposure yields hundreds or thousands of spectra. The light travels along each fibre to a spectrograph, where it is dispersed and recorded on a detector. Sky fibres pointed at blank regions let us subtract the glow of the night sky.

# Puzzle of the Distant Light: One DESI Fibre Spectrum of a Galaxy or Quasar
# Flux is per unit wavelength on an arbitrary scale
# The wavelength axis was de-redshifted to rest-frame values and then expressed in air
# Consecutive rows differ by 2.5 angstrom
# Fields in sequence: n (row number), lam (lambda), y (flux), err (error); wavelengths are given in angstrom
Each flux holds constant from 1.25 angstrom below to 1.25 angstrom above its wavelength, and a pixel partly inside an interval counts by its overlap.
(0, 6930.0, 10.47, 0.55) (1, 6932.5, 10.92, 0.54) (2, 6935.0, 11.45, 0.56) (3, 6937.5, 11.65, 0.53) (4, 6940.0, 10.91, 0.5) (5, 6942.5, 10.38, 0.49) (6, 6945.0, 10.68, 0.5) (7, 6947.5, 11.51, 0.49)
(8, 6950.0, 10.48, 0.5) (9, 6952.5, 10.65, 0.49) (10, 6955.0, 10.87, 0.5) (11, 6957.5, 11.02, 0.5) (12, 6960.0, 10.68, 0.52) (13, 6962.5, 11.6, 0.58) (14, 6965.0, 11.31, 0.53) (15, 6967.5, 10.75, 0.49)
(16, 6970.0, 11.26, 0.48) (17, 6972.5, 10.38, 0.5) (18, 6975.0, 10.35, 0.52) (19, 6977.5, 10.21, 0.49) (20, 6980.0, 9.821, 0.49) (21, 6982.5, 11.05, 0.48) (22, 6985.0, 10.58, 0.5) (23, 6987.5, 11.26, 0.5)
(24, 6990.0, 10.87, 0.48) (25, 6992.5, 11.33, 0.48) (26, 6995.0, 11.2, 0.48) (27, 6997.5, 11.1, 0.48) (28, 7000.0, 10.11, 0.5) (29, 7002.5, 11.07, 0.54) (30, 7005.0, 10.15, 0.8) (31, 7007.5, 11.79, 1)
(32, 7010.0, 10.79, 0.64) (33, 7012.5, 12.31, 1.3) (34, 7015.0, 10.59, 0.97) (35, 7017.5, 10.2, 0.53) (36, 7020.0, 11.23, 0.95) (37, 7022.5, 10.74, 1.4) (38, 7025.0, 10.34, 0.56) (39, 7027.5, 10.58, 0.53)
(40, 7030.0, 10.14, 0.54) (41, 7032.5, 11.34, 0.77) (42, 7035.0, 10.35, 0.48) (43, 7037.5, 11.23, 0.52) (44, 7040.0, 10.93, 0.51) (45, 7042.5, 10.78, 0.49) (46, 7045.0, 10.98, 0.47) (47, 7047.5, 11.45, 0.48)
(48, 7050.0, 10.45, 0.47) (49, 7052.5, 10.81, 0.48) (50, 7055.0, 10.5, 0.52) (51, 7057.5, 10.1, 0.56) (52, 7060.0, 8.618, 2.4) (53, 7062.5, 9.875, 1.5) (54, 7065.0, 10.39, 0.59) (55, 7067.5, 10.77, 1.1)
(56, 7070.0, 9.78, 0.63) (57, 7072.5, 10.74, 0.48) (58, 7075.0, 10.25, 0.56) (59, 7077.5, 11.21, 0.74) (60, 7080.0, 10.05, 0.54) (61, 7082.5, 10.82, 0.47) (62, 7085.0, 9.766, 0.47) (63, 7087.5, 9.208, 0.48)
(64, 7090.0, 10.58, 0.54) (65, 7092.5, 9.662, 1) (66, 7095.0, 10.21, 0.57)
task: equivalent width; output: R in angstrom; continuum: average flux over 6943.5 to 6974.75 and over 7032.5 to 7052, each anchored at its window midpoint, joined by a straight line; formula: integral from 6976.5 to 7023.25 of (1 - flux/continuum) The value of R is 0.17 angstrom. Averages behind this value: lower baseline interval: 10.9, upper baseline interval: 10.9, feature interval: 10.9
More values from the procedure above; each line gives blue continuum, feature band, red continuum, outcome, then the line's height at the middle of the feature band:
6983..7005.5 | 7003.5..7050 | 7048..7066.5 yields -1.6 angstrom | 10.5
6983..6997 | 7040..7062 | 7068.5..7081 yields 0.3 angstrom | 10.6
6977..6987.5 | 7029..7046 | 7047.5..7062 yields -0.9 angstrom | 10.3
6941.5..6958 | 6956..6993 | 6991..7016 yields 0.3 angstrom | 10.9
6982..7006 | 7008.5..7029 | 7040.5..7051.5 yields 0.1 angstrom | 10.9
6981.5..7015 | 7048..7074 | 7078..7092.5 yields 0.3 angstrom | 10.4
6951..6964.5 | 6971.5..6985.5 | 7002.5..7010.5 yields 0.7 angstrom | 11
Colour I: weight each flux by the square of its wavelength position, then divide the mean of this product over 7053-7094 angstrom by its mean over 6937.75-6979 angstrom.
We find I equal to 0.97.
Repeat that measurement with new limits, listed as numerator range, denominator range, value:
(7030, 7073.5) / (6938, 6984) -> 1.00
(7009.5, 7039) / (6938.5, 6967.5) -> 1.01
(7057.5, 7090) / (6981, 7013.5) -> 0.94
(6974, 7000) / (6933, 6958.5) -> 0.99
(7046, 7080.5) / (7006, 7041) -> 0.96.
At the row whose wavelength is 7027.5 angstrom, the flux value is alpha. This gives 10.58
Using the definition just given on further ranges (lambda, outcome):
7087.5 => 9.208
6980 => 9.821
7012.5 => 12.31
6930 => 10.47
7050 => 10.45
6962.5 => 11.6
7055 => 10.5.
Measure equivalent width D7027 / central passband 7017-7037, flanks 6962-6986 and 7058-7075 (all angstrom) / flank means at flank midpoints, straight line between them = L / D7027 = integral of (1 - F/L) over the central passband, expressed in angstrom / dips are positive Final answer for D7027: -0.6 angstrom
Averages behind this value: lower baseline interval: 10.7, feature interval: 10.7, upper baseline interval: 10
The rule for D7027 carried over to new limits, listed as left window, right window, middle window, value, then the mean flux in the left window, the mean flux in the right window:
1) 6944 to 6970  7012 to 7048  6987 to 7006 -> 0.0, 11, 10.8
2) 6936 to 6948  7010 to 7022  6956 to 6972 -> -0.1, 11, 11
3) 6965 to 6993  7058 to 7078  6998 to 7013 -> -0.6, 10.7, 10.2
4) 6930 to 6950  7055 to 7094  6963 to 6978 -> 0.0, 11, 10.1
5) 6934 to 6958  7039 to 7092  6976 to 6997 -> -0.1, 11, 10.4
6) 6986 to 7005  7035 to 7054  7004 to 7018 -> -0.1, 10.9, 10.9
